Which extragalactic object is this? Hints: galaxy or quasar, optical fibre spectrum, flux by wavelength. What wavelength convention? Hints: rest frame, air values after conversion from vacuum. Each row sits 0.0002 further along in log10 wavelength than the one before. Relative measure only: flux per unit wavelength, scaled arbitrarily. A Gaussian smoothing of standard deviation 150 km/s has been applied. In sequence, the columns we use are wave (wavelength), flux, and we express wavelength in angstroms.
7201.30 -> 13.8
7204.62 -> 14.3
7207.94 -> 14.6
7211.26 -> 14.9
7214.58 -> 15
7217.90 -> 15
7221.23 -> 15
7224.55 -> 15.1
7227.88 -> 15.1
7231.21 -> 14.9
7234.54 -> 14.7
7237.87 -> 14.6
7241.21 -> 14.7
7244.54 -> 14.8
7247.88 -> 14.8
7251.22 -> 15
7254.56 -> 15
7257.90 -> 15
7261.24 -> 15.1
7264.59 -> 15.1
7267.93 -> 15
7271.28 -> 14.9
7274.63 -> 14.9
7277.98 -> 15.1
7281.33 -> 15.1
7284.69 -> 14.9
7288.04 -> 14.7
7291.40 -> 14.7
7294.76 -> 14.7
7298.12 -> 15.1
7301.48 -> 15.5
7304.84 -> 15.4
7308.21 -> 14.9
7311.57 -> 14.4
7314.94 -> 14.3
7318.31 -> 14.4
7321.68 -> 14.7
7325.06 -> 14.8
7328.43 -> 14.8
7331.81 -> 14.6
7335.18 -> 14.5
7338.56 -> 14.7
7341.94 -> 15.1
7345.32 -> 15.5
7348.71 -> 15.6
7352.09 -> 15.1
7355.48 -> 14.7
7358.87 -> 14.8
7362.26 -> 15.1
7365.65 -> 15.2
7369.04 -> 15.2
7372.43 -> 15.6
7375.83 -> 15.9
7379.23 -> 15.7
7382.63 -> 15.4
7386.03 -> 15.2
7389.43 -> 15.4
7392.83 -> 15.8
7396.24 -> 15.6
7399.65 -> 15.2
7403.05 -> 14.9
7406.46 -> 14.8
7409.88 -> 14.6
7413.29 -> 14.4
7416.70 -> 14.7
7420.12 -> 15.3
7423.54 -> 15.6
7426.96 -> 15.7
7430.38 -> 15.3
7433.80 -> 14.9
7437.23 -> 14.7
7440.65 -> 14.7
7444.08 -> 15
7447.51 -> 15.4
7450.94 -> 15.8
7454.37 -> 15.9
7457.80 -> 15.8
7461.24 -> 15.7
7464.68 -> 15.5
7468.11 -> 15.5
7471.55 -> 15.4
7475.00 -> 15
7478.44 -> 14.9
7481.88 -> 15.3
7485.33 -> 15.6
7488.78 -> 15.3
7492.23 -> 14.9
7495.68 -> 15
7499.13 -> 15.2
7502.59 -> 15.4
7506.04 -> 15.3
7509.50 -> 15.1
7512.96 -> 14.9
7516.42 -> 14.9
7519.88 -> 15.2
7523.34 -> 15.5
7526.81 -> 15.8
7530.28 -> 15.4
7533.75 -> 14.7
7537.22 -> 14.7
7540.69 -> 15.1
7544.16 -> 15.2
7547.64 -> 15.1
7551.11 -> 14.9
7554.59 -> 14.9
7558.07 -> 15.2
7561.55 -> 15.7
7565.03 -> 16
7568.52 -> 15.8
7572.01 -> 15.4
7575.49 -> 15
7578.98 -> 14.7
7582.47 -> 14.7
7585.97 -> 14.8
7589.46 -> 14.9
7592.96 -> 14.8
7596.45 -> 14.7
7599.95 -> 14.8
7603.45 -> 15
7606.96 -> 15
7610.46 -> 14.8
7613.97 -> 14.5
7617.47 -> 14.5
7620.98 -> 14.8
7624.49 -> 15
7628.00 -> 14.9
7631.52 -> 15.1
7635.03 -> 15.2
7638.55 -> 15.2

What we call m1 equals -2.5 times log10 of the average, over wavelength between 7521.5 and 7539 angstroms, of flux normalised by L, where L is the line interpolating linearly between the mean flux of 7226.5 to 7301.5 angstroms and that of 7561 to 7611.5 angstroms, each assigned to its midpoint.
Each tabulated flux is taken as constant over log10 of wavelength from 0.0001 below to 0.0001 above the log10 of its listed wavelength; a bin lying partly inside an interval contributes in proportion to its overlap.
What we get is -0.01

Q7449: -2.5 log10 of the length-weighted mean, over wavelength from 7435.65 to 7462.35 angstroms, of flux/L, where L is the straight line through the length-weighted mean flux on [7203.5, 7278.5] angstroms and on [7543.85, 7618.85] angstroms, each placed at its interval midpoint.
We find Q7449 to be -0.03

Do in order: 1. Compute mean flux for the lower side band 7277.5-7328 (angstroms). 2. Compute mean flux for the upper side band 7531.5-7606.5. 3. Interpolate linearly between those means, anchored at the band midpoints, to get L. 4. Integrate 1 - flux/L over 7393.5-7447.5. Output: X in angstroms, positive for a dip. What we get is -0.4 angstroms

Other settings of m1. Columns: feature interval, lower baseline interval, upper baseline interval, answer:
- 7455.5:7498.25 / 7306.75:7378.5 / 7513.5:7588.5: -0.017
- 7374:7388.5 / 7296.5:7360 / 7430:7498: -0.035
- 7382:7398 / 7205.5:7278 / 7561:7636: -0.038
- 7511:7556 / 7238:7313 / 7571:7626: -0.018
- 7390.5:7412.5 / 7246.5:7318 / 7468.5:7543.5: -0.005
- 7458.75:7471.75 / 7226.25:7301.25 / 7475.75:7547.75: -0.031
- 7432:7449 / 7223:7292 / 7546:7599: 0.007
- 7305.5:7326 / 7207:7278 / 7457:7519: 0.030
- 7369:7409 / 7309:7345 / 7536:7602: -0.044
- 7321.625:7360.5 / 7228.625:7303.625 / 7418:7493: 0.012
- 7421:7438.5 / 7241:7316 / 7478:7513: -0.010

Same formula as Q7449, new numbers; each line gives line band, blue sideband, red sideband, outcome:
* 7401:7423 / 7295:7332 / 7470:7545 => 0.012 mag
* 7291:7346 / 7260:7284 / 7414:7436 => 0.018 mag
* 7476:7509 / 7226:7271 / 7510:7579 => -0.003 mag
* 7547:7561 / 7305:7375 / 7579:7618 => -0.020 mag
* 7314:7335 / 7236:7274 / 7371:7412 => 0.038 mag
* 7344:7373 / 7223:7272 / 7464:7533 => -0.008 mag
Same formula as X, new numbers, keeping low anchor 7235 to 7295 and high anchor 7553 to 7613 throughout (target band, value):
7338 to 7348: -0.2 angstroms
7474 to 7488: -0.2 angstroms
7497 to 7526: -0.3 angstroms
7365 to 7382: -0.7 angstroms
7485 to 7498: -0.1 angstroms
